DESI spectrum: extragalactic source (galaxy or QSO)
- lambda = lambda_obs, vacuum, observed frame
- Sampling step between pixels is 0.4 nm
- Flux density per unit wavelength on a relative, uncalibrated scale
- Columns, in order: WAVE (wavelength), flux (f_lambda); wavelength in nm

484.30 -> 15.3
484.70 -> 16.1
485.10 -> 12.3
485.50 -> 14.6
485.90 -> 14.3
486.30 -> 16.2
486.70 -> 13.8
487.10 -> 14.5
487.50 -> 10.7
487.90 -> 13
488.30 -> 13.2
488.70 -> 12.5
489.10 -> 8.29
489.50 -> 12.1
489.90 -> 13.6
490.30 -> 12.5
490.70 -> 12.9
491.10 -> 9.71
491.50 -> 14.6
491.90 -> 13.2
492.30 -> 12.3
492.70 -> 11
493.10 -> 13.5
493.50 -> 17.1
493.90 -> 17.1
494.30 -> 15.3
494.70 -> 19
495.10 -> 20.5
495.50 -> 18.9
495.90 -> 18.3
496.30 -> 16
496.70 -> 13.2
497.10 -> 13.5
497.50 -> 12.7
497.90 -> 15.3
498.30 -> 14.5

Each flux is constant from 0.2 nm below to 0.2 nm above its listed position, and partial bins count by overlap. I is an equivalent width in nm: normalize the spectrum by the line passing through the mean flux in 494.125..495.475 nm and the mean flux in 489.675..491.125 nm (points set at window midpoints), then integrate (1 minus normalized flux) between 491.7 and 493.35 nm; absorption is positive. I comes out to 0.29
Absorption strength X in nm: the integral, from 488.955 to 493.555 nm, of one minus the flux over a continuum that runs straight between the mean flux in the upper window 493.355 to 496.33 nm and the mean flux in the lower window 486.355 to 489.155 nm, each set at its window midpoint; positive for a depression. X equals 0.842 nm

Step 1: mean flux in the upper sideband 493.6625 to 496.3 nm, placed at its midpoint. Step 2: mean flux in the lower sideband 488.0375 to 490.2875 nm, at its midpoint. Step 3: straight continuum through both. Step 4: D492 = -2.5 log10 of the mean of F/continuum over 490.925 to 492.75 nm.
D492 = 0.20 mag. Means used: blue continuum 12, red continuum 18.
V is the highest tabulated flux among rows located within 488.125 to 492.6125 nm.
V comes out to 14.6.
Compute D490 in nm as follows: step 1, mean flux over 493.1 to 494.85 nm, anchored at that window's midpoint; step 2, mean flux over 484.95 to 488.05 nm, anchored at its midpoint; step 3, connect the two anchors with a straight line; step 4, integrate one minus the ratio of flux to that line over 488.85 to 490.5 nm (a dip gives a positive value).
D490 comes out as 0.37 nm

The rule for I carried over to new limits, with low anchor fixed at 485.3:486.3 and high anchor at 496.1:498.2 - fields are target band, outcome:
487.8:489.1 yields 0.22 nm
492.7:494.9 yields -0.24 nm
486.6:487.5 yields 0.08 nm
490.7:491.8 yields 0.16 nm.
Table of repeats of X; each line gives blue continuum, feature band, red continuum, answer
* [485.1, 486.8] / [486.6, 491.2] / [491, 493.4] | 0.47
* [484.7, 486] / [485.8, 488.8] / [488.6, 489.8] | -0.24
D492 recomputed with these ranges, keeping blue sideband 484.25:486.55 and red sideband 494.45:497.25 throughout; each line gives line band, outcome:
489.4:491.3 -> 0.29 mag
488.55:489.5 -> 0.41 mag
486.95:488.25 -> 0.20 mag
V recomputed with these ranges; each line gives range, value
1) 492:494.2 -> 17.1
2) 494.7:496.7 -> 20.5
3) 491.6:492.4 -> 13.2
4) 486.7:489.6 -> 14.5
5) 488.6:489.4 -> 12.5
